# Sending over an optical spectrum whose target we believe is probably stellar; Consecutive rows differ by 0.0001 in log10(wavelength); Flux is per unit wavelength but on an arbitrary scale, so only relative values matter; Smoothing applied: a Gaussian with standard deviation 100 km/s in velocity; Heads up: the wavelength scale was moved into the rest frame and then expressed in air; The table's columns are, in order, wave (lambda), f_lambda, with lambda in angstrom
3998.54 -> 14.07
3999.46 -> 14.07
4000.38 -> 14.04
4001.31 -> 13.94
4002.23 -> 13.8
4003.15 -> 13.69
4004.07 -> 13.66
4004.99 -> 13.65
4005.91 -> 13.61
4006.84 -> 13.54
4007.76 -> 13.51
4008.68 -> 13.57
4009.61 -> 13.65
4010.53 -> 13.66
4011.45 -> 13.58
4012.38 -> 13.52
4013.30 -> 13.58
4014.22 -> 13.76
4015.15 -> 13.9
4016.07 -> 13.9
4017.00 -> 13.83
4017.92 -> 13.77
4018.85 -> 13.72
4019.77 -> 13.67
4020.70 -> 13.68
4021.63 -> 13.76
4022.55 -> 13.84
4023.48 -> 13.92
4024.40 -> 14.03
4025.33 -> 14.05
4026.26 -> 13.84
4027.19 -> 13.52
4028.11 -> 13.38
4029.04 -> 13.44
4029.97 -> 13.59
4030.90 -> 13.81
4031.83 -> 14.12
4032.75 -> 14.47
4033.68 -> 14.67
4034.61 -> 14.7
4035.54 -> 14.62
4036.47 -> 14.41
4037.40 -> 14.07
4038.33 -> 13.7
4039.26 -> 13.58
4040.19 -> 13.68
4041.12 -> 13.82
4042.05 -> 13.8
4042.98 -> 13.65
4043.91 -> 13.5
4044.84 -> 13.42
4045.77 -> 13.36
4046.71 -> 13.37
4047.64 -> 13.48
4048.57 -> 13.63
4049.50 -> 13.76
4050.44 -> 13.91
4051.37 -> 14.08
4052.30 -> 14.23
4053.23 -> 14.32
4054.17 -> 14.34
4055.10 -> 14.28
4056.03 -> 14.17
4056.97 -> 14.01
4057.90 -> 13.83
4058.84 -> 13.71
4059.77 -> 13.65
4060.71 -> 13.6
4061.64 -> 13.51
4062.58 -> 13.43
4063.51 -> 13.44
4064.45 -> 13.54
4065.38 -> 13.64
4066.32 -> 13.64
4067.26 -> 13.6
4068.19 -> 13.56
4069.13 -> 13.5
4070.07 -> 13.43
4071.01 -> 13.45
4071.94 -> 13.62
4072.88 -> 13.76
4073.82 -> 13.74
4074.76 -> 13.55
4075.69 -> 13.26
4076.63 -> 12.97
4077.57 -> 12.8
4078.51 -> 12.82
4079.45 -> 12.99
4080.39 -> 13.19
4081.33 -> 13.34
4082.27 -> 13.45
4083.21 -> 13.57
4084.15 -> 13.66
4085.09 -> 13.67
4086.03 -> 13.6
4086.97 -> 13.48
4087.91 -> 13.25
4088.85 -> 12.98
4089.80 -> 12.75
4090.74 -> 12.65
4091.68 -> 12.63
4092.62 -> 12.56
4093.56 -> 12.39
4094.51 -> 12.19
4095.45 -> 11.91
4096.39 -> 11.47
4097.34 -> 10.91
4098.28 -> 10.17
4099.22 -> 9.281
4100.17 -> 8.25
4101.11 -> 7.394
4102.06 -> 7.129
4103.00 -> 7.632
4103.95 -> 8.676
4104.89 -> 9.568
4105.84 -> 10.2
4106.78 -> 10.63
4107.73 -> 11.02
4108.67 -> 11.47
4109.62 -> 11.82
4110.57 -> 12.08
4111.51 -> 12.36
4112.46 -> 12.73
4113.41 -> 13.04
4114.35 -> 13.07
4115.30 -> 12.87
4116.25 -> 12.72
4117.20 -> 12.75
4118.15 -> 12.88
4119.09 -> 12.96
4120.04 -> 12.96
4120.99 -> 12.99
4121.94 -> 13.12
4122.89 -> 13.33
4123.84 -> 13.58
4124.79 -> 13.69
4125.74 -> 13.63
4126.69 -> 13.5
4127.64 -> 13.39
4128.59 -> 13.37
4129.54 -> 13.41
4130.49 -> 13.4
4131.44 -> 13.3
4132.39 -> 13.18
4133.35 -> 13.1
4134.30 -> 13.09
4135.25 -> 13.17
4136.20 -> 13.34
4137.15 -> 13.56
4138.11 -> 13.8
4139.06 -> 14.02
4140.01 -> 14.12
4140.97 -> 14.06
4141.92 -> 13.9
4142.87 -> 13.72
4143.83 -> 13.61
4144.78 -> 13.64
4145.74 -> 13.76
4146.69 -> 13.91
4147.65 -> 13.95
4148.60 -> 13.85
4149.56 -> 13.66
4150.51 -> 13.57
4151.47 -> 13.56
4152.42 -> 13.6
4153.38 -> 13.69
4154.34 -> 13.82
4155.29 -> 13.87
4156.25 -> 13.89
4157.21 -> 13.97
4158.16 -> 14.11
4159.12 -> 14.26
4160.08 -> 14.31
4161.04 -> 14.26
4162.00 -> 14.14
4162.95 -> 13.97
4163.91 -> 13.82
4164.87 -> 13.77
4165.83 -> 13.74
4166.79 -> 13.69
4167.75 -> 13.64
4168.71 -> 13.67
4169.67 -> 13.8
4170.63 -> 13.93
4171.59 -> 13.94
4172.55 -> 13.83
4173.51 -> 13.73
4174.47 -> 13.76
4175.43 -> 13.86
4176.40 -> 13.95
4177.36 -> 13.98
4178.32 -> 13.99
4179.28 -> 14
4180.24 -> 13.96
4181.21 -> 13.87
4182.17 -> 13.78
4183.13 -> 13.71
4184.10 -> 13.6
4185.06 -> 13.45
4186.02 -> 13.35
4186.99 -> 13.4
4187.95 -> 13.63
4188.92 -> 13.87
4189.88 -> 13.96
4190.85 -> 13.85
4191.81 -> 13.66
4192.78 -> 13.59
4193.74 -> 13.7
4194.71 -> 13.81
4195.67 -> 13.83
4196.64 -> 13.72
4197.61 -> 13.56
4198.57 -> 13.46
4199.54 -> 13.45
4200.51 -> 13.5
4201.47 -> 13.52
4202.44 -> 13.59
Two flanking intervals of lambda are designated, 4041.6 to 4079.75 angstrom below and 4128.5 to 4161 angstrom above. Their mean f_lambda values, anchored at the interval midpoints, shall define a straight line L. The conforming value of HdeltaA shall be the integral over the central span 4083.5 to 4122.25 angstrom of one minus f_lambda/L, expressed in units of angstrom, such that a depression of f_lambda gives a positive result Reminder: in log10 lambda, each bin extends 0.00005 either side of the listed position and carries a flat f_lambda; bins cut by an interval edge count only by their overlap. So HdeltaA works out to 5.5 angstrom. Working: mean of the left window 13.6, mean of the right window 13.7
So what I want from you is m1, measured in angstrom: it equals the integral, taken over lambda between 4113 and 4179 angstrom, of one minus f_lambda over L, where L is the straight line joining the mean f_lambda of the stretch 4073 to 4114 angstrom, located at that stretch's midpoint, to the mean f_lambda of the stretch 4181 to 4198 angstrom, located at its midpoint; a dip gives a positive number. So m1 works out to -3.93 angstrom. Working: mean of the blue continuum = 11.9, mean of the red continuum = 13.7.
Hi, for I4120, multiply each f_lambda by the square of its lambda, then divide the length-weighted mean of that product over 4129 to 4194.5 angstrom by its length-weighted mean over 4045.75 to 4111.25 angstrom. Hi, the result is 1.1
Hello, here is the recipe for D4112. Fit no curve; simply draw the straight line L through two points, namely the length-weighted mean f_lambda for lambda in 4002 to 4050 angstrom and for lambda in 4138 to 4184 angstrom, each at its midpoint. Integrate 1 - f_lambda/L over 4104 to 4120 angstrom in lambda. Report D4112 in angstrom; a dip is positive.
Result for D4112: 2.2 angstrom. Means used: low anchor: 13.8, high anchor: 13.9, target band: 12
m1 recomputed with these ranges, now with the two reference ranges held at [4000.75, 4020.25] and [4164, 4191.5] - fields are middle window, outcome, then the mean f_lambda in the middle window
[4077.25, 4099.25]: 1.8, 12.6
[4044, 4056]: -0.1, 13.9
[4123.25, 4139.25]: 0.4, 13.4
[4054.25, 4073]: 0.0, 13.7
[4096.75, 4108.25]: 3.7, 9.27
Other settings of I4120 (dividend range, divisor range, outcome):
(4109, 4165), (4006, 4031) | 1.04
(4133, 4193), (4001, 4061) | 1.06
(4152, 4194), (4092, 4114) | 1.34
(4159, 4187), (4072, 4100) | 1.14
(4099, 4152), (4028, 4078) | 0.95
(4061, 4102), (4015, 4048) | 0.94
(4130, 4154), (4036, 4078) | 1.04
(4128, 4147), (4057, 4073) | 1.03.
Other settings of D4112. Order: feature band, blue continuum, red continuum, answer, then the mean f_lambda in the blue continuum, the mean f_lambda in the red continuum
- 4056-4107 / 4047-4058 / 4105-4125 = 3.4 angstrom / 14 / 12.4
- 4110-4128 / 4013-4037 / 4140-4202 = 1.1 angstrom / 13.9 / 13.8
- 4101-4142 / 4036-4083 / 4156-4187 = 3.9 angstrom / 13.6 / 13.9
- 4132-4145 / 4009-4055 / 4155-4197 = 0.2 angstrom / 13.8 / 13.8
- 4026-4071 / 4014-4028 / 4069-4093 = -0.8 angstrom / 13.8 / 13.3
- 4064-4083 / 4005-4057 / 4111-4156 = 0.4 angstrom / 13.8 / 13.4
